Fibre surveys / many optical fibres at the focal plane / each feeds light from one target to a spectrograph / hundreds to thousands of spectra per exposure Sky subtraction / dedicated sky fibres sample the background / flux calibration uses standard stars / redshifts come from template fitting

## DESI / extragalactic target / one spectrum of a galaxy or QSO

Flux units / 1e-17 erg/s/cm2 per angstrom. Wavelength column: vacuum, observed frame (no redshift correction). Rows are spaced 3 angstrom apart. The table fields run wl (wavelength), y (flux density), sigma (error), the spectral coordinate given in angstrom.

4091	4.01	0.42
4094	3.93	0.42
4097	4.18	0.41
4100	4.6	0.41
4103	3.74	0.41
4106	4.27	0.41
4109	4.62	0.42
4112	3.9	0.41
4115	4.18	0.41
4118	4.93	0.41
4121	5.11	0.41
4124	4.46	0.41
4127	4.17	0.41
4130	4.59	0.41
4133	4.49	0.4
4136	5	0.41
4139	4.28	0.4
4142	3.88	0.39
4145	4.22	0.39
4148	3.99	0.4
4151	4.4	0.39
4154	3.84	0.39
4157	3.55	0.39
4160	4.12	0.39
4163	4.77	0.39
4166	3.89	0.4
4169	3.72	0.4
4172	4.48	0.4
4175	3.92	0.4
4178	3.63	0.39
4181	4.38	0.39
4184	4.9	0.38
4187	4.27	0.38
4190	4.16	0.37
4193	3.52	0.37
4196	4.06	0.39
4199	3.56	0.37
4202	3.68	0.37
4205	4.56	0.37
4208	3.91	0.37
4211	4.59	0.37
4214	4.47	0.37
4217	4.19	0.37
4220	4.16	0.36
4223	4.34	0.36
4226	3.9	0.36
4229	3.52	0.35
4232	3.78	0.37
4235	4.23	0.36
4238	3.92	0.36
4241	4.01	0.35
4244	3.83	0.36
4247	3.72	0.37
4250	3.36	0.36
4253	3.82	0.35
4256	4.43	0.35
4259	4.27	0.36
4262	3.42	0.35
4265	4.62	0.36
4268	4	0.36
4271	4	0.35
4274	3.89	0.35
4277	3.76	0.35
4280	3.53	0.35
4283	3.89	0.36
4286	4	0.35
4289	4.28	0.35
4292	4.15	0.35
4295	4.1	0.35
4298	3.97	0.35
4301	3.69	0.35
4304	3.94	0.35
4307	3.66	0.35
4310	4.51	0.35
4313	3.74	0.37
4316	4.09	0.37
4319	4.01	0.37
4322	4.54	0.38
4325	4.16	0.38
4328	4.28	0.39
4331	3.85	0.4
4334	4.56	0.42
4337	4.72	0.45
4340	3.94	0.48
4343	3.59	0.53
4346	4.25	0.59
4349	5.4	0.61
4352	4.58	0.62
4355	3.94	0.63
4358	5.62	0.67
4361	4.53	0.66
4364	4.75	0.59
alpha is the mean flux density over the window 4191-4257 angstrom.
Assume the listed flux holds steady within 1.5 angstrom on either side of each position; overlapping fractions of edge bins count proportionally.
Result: 3.98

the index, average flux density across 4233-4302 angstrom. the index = 3.95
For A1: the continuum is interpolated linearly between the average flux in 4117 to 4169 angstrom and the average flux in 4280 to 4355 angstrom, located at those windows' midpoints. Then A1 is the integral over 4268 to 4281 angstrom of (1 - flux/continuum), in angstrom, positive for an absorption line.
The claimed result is 1.1 angstrom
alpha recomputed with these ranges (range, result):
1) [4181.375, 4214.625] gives 4.15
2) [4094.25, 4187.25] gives 4.27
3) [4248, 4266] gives 3.96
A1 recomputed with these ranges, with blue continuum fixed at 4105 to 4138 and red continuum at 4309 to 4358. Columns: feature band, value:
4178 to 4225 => 2.9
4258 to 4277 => 1.6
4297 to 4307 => 1.2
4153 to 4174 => 2.0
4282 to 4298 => 1.0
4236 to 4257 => 2.5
